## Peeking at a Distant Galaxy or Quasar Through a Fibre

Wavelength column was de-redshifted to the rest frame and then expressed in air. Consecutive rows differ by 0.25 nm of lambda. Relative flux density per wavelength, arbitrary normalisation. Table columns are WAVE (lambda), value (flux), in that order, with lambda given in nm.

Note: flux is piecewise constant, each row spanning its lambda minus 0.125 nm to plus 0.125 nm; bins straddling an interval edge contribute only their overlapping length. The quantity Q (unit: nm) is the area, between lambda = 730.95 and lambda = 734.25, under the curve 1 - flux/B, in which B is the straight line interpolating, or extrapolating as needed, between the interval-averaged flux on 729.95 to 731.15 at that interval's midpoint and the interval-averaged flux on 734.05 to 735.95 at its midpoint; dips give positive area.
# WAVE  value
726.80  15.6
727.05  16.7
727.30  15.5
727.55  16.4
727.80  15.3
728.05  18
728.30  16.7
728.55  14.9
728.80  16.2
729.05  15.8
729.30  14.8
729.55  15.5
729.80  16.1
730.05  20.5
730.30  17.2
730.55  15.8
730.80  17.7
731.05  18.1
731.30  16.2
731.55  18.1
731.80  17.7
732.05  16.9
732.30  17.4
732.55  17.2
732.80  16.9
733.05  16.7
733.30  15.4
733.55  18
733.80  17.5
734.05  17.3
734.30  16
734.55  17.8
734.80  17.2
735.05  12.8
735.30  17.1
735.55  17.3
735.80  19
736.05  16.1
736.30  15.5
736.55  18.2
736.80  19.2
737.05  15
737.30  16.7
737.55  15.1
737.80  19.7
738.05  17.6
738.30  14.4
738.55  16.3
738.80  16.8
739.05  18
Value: 0.033 nm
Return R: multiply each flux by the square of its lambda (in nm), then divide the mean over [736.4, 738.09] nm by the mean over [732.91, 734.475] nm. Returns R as 1.0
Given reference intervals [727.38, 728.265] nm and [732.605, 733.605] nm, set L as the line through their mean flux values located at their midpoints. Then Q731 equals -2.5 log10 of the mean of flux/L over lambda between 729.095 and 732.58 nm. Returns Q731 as -0.03 mag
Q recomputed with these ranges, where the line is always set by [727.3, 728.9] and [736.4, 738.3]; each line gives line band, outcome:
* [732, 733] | -0.027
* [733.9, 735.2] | 0.045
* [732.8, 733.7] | -0.002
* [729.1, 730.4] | -0.031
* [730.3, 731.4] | -0.035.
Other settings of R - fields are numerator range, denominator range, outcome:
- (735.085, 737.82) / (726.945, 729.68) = 1.08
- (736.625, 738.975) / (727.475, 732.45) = 1.02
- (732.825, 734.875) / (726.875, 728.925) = 1.07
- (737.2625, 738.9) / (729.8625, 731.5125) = 0.97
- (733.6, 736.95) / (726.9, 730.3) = 1.06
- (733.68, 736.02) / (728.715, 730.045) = 1.06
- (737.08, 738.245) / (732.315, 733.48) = 1.03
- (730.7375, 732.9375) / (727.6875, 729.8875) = 1.10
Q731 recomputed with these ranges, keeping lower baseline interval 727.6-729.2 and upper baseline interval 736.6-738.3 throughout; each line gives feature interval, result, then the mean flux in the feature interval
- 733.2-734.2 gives -0.025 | 17.1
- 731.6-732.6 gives -0.055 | 17.4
